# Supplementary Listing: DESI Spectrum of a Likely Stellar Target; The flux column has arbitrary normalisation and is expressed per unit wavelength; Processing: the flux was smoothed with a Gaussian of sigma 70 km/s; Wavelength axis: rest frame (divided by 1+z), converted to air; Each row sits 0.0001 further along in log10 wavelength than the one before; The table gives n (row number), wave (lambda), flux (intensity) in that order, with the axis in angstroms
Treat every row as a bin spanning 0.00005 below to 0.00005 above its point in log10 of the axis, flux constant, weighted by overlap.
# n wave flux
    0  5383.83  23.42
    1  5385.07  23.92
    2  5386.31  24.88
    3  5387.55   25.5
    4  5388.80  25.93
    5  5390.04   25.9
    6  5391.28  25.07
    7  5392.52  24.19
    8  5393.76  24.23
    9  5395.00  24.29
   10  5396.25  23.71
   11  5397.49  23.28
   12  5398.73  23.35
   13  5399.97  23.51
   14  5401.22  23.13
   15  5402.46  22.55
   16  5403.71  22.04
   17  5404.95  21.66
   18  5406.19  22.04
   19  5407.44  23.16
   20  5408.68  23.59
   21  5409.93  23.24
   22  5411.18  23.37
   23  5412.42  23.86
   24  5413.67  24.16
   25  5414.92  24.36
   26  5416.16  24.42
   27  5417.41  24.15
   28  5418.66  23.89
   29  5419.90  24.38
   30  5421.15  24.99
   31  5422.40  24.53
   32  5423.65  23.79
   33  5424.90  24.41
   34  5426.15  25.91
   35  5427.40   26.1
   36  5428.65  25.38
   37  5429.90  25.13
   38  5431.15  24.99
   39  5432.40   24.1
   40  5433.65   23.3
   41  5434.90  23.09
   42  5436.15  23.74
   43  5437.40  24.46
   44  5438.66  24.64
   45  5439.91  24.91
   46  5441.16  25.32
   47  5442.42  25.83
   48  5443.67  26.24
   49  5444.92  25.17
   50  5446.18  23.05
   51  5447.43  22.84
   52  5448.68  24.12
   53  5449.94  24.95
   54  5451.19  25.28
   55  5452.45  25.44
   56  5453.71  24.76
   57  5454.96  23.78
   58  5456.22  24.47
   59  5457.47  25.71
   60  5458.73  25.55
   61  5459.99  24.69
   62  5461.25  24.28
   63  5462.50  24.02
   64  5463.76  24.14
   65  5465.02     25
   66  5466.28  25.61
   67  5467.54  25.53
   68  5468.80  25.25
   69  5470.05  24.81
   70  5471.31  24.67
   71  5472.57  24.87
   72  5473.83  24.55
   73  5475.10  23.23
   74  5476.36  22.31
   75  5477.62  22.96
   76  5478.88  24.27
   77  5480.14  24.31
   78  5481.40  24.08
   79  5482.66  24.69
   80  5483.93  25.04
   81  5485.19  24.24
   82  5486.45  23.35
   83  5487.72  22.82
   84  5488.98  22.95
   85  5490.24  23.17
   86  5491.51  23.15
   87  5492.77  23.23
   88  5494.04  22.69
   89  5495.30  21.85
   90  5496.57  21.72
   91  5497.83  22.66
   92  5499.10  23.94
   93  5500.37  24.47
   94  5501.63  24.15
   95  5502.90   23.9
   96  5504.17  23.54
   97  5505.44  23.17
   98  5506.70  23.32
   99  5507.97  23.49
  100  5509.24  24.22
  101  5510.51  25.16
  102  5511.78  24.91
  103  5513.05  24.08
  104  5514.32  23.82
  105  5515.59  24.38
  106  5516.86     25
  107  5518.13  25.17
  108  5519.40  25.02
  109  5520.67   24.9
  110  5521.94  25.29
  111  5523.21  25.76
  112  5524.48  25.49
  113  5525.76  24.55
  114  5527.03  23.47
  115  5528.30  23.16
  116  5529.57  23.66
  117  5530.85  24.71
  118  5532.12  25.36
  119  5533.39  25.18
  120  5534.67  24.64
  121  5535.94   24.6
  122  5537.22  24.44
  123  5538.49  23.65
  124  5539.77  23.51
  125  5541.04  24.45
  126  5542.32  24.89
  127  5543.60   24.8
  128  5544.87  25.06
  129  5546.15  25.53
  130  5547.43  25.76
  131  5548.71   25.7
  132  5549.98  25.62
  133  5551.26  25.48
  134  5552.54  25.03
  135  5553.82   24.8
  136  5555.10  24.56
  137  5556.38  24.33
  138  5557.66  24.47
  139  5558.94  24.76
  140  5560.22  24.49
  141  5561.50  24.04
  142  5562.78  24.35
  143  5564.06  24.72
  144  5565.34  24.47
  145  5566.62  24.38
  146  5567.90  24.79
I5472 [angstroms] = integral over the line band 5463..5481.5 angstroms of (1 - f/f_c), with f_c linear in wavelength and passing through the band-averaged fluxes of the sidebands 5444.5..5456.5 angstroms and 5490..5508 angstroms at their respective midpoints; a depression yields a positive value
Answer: -0.4 angstroms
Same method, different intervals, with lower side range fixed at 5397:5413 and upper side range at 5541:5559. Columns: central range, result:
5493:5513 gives 0.7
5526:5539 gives 0.3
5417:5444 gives -1.5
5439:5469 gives -1.5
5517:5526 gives -0.2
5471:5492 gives 0.2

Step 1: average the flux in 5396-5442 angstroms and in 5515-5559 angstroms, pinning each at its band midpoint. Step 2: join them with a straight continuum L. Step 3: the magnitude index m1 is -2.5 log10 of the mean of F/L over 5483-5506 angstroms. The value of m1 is 0.052 mag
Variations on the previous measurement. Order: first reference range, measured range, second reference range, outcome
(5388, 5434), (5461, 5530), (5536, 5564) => 0.02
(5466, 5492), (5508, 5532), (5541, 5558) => 0.00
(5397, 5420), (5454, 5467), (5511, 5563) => -0.04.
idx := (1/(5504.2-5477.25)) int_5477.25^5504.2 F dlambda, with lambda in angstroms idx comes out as 23.5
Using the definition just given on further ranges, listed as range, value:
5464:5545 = 24.2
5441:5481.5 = 24.6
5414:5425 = 24.3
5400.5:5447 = 24.1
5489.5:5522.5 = 23.9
